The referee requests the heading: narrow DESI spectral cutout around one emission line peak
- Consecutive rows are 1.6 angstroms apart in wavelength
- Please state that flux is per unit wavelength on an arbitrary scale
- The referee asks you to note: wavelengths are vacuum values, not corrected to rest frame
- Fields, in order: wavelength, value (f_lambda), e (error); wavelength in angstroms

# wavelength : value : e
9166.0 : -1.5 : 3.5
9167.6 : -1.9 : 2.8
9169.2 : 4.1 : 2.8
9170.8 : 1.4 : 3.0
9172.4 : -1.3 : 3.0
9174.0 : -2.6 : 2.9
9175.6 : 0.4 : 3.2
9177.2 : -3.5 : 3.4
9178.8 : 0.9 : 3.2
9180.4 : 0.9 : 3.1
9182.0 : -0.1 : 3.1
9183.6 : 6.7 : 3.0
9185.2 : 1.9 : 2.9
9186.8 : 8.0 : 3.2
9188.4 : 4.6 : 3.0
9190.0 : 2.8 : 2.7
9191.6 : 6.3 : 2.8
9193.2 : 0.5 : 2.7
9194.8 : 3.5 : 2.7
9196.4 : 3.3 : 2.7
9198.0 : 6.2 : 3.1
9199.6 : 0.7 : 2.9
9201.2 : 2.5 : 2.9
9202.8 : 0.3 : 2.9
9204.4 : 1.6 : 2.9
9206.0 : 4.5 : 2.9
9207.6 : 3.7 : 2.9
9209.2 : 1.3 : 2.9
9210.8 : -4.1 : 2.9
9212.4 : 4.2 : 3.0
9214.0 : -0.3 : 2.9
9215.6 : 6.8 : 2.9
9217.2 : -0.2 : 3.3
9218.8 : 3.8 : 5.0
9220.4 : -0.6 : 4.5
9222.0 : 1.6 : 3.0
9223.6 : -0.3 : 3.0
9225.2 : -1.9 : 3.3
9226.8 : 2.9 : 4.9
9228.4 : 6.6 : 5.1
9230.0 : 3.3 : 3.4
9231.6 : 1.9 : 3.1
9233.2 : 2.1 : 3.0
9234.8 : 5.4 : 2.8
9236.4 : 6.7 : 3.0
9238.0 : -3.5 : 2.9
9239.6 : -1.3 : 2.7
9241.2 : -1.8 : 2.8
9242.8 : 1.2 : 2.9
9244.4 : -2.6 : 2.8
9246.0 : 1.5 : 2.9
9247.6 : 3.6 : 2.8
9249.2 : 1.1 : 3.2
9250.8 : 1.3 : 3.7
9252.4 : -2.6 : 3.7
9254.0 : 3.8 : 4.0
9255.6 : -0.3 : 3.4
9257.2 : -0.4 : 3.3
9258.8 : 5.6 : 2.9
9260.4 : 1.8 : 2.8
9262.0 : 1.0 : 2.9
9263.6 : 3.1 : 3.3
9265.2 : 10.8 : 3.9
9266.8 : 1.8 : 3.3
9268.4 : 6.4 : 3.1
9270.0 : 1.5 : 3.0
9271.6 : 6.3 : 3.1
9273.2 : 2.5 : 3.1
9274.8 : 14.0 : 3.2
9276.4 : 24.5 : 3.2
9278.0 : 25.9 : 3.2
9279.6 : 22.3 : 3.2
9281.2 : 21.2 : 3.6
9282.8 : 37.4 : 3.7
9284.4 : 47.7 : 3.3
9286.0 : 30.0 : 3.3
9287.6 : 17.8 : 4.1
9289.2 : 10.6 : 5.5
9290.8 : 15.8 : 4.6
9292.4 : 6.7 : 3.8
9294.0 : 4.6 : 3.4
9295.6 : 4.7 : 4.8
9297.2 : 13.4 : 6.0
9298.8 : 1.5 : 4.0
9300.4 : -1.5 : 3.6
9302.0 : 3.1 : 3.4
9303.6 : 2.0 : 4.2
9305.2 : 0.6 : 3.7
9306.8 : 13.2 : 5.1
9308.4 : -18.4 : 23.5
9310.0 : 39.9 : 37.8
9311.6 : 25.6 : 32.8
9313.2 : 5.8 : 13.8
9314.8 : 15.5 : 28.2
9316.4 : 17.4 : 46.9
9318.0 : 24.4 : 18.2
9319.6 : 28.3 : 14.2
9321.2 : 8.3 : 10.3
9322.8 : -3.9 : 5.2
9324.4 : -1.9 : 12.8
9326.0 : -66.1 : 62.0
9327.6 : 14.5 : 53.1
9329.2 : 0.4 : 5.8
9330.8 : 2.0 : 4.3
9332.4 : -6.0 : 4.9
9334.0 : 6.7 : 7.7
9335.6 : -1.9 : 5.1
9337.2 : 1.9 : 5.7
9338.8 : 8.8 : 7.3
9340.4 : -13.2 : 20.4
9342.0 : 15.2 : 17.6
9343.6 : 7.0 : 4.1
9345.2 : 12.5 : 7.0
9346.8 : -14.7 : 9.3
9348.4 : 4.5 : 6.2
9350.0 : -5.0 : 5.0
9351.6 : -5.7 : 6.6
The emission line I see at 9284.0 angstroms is [O II]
